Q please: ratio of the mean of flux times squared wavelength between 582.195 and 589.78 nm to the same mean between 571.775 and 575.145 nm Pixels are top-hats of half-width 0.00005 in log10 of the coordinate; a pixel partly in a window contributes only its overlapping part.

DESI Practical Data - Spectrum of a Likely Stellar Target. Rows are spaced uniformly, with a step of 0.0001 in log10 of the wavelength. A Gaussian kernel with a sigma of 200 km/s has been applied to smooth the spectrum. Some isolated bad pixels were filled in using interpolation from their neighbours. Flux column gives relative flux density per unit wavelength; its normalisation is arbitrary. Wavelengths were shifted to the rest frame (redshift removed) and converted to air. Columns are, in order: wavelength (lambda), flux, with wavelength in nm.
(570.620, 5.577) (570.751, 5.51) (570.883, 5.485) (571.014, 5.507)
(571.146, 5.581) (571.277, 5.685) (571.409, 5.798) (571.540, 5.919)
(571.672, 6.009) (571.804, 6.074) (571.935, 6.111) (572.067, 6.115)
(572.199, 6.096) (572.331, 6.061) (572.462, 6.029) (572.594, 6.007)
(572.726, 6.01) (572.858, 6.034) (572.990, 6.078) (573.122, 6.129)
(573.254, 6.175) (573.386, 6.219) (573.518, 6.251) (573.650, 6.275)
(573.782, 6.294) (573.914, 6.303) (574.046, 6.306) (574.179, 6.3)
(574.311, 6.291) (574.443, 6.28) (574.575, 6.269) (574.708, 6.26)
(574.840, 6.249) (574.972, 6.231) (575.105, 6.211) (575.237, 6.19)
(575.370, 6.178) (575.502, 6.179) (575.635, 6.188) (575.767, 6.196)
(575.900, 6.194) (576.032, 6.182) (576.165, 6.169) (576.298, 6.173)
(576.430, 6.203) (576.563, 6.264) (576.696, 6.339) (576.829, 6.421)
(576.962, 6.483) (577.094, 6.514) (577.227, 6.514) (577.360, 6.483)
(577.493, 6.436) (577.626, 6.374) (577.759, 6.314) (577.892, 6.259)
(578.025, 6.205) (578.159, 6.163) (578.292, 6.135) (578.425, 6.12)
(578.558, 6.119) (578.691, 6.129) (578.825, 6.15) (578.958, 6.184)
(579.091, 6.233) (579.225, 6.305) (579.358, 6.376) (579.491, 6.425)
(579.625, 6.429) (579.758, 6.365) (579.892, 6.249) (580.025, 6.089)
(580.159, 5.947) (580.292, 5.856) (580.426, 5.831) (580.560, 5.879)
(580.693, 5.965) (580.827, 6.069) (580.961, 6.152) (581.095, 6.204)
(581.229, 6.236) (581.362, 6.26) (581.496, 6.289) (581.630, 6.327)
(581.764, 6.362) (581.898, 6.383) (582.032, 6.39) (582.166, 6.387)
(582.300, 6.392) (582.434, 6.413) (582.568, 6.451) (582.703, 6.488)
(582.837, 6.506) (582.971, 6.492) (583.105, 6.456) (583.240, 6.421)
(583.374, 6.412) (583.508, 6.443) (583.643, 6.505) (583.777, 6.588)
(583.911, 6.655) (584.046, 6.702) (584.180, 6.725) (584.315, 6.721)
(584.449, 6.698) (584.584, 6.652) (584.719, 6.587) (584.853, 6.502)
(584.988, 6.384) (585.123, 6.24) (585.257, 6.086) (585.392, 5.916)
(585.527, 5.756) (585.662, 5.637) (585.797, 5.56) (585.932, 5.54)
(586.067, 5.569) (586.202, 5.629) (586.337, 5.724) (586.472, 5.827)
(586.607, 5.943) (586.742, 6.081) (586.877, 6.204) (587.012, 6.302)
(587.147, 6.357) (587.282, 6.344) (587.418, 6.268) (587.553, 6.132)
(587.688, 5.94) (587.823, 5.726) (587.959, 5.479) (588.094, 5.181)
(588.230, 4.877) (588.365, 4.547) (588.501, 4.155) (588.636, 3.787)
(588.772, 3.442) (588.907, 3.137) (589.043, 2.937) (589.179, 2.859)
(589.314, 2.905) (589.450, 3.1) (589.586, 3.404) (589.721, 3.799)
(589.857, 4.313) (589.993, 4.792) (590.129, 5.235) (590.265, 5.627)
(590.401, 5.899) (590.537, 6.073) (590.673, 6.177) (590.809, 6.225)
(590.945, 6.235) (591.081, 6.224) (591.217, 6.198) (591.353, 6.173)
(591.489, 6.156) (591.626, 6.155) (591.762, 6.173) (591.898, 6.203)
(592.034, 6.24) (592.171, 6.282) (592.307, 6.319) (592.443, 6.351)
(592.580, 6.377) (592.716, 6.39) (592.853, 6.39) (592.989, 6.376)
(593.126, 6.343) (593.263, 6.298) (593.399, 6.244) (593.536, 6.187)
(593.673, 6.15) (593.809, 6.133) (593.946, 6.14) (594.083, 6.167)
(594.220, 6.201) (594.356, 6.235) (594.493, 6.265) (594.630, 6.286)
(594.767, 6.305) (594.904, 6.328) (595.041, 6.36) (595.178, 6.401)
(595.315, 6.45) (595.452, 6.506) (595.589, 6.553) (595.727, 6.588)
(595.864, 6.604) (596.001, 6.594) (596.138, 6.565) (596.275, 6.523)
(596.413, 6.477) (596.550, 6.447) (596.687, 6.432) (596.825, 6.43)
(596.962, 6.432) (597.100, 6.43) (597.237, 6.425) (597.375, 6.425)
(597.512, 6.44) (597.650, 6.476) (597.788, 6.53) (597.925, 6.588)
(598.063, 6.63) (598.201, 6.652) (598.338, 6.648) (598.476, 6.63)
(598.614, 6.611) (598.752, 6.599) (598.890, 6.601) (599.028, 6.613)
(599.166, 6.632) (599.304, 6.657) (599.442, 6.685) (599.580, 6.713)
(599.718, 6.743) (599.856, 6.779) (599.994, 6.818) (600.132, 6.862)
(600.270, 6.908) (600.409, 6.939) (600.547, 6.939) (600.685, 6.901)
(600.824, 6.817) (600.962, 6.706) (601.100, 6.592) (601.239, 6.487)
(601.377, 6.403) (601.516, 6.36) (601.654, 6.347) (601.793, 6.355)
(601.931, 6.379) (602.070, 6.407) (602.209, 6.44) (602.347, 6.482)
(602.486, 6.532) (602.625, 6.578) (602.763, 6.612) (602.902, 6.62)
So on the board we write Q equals 0.95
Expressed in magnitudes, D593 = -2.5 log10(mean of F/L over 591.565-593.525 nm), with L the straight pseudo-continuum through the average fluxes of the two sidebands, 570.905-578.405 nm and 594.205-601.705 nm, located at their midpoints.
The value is 0.03 mag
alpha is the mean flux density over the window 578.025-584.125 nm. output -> 6.29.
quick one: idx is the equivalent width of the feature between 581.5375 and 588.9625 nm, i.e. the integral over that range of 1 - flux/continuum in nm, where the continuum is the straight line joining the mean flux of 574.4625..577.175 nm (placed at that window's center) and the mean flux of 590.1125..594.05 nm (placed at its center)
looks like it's 0.29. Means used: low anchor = 6.26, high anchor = 6.18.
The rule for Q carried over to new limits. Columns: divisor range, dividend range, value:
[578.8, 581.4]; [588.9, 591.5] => 0.82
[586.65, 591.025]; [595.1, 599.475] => 1.35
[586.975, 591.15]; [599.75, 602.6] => 1.40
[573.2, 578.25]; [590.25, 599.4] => 1.08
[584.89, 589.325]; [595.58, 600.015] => 1.28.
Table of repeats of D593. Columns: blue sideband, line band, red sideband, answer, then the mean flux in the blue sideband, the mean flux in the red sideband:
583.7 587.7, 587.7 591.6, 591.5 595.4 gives 0.274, 6.18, 6.28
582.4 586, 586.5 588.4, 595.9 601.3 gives 0.102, 6.35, 6.63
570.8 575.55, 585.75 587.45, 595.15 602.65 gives 0.070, 6.09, 6.58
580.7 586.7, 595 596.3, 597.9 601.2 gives 0.014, 6.26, 6.72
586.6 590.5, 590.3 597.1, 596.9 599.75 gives -0.102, 4.85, 6.58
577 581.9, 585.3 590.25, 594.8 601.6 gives 0.260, 6.22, 6.59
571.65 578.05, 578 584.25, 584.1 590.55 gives -0.094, 6.23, 5.34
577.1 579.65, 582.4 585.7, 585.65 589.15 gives -0.138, 6.28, 5.29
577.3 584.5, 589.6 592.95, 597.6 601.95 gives 0.108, 6.32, 6.65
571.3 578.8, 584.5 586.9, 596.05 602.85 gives 0.067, 6.2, 6.59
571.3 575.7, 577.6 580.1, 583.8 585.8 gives 0.001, 6.15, 6.35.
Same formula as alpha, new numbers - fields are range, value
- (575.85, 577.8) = 6.34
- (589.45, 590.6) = 4.78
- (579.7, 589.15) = 5.94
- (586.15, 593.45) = 5.47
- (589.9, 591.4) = 5.87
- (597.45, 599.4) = 6.59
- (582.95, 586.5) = 6.24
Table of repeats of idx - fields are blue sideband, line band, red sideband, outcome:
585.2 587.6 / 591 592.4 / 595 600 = 0.00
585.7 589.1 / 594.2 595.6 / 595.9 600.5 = -0.03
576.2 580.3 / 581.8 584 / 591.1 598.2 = -0.06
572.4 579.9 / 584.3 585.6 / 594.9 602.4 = 0.01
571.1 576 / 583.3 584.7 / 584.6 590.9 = -0.28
